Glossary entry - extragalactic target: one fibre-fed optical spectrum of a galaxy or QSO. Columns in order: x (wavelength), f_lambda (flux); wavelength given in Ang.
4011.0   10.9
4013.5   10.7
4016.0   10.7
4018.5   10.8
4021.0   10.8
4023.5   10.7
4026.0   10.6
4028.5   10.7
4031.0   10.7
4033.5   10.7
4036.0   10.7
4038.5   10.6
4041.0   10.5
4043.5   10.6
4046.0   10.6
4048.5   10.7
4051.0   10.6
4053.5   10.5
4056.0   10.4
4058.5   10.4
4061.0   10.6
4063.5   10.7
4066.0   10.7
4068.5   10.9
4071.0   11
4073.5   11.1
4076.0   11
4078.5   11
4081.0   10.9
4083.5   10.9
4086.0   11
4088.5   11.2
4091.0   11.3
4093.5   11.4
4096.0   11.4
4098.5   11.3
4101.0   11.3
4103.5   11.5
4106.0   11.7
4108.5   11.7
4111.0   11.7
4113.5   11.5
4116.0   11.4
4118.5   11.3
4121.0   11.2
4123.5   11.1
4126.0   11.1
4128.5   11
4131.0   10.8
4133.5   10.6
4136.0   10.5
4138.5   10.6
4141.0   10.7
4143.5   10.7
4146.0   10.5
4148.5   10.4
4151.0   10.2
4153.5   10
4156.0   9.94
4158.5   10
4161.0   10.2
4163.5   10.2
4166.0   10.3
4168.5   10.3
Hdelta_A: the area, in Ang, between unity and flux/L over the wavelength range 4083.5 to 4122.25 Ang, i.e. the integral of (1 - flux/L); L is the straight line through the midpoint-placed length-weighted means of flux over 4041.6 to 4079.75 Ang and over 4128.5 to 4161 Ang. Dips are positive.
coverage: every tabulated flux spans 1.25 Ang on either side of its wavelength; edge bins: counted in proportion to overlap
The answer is -3.0 Ang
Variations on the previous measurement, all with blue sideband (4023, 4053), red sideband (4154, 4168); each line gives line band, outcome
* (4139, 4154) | -0.4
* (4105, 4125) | -2.2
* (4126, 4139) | -0.6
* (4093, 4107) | -1.4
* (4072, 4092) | -1.1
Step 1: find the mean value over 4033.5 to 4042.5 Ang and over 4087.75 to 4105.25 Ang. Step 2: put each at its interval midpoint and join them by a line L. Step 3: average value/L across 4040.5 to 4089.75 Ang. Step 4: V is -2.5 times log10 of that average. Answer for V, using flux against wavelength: 0.02 mag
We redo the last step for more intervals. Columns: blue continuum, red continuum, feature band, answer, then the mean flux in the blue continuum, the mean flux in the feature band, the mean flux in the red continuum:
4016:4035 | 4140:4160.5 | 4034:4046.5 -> 0.01 mag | 10.7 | 10.6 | 10.3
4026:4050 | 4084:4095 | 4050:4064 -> 0.03 mag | 10.6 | 10.5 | 11.2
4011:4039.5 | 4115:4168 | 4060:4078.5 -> -0.02 mag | 10.7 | 10.9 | 10.6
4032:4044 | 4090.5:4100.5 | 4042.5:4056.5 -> 0.02 mag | 10.6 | 10.6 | 11.3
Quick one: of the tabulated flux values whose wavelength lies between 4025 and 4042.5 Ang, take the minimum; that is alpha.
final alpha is 10.5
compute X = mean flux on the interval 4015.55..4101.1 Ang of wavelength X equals 10.8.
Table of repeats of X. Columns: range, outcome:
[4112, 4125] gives 11.3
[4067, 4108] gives 11.2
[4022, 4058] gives 10.6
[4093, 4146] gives 11.1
